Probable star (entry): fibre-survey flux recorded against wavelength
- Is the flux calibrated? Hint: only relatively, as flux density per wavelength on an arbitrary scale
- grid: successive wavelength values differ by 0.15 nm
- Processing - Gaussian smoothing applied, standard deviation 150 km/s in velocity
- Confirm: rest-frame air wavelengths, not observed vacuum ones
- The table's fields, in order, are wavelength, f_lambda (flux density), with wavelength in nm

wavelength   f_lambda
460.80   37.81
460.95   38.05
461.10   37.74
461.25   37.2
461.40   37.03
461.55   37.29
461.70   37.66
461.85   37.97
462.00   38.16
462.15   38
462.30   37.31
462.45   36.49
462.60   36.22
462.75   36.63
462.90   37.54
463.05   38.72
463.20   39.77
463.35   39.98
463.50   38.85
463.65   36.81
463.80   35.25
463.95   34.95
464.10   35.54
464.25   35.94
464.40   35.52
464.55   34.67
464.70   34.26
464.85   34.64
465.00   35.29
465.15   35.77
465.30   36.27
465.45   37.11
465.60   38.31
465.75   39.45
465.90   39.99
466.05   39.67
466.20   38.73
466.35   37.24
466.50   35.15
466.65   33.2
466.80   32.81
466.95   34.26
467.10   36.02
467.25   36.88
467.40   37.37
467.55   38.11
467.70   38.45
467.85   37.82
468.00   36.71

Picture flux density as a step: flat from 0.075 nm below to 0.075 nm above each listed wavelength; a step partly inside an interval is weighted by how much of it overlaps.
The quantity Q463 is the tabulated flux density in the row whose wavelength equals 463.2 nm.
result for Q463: 39.77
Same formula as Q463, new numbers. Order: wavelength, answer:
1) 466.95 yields 34.26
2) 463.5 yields 38.85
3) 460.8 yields 37.81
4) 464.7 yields 34.26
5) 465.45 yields 37.11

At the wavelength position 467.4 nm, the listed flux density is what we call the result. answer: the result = 37.37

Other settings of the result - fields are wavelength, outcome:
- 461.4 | 37.03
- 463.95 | 34.95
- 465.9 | 39.99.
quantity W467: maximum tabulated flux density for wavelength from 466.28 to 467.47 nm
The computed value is 37.37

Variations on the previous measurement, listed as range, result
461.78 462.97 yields 38.16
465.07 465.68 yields 38.31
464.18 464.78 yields 35.94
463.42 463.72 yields 38.85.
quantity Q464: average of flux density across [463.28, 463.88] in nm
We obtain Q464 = 37.7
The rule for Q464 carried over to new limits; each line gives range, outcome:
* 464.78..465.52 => 35.8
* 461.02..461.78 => 37.4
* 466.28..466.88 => 34.6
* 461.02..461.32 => 37.5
